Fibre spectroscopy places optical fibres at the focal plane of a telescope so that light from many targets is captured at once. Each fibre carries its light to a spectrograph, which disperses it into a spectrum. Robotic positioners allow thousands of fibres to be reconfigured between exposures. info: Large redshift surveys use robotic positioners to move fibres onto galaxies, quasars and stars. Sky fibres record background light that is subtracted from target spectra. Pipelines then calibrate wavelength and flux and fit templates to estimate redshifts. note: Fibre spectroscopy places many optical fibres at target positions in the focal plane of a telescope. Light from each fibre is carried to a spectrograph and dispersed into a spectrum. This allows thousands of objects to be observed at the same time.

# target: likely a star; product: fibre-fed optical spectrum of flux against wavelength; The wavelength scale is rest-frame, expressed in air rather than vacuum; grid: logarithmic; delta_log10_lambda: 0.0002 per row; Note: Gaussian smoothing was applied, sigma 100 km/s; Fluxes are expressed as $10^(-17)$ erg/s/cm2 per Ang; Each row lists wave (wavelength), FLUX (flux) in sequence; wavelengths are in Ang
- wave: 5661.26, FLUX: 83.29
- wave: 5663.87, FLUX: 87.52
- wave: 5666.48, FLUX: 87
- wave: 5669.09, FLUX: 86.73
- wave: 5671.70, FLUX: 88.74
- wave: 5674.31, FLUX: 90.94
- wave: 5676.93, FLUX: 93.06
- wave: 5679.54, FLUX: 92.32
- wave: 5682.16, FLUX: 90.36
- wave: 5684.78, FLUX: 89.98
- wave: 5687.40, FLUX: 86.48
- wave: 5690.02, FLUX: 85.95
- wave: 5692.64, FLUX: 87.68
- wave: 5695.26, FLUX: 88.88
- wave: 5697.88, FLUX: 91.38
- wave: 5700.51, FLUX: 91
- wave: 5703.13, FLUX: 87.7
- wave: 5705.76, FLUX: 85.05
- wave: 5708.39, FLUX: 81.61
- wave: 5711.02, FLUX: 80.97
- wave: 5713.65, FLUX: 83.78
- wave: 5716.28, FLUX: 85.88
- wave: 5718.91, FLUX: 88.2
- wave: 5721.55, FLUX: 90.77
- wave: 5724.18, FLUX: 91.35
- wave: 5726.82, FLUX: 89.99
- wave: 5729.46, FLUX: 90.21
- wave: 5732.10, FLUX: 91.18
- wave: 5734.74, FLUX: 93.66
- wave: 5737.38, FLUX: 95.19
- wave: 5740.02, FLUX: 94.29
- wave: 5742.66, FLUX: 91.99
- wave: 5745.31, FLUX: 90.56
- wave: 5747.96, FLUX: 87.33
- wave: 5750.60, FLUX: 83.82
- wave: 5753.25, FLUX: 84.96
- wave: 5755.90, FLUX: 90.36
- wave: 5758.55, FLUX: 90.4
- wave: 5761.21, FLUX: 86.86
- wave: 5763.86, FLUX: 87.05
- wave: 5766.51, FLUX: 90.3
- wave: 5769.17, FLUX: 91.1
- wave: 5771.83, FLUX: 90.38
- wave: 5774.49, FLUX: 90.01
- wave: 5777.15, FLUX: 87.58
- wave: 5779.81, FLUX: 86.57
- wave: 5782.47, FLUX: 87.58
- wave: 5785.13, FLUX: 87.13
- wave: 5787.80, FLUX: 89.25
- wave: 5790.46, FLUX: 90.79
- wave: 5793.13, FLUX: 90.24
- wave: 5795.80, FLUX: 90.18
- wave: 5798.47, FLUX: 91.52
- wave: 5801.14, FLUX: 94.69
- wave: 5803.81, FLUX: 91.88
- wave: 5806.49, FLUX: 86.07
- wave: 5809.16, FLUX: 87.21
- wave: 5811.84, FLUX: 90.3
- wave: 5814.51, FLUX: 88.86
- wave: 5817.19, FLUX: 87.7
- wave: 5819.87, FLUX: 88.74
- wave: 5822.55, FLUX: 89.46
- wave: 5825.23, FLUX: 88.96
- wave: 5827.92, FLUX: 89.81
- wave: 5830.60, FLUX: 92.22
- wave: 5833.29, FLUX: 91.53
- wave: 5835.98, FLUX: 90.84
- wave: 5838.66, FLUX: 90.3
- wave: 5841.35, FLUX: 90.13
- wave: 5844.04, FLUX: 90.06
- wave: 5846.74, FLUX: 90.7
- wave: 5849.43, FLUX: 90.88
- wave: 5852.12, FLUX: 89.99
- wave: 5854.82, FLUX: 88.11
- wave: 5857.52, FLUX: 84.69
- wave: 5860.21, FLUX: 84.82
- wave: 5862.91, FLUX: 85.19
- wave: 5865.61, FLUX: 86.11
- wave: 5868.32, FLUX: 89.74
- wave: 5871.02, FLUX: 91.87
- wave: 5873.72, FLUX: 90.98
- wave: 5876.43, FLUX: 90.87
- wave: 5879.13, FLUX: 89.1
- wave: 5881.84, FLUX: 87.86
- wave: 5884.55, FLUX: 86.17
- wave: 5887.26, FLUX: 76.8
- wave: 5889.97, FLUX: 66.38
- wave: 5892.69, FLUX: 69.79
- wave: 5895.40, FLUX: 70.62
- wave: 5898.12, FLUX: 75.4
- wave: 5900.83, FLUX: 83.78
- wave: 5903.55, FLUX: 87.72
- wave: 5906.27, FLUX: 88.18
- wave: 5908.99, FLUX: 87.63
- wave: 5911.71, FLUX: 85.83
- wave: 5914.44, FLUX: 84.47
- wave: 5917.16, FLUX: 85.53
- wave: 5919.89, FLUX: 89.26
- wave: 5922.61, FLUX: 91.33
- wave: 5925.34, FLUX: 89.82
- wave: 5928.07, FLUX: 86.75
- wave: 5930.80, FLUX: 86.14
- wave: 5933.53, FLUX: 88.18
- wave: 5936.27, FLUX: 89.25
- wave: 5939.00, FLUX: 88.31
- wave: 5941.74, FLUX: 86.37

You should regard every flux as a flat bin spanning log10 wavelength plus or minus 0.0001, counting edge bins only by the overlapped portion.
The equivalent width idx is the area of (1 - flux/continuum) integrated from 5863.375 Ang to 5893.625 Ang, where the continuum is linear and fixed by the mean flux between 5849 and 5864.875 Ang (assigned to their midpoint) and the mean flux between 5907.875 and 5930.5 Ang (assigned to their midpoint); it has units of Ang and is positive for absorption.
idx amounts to 0.98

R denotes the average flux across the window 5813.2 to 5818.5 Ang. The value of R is 88.3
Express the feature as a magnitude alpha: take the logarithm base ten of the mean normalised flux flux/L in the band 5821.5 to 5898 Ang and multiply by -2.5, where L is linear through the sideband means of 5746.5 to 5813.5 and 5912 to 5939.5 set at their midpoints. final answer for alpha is 0.02 mag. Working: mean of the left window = 89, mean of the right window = 87.8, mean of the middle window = 86.4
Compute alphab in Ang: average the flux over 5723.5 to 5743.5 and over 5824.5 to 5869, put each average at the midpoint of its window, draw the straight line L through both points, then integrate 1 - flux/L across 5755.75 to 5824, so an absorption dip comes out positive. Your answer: 1.02 Ang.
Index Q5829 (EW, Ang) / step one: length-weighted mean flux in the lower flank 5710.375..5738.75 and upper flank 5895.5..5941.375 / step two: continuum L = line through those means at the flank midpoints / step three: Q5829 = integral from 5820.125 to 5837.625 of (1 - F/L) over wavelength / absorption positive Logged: -0.5 Ang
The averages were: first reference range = 89.4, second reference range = 86.3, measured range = 90.4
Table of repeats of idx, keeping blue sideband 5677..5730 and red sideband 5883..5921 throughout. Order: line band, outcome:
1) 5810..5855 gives -3.40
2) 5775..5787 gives -0.30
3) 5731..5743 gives -0.90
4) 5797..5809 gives -0.85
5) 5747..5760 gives -0.16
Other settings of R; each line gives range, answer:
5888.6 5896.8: 68.9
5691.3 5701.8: 89.7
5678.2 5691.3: 89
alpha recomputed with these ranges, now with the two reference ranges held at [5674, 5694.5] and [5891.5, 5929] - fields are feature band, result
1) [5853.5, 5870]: -0.02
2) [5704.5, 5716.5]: 0.07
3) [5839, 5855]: -0.06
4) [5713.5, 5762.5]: -0.02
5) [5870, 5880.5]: -0.07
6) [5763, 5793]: -0.02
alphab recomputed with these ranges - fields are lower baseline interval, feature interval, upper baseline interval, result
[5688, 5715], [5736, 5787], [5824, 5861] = -0.8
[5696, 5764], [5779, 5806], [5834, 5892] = -0.6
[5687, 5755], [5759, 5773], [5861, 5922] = -0.3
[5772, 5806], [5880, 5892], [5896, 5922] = 0.9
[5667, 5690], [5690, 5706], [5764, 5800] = 0.1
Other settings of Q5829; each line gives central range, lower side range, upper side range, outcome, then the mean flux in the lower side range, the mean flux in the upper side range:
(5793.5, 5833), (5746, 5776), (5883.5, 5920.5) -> -1.9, 88.5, 81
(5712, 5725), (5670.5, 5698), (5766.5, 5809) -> 0.3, 89.5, 89.6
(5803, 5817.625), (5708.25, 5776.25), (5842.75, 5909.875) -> -0.3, 89.1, 84.9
